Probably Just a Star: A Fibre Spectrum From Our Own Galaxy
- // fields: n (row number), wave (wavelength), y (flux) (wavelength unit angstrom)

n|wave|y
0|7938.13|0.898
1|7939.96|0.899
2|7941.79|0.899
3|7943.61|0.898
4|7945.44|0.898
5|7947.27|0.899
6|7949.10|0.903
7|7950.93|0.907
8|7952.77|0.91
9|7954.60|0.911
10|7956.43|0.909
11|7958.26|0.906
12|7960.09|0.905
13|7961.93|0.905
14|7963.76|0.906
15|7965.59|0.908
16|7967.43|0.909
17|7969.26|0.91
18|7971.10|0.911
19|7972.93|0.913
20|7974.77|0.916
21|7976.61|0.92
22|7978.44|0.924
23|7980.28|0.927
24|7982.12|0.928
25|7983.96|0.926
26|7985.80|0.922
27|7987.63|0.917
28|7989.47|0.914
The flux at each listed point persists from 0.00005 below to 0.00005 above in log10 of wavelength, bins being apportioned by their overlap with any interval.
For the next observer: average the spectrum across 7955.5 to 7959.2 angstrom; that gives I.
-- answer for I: 0.909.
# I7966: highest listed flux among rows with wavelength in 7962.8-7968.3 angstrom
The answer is 0.909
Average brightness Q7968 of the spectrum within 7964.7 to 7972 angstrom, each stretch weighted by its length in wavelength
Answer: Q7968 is 0.909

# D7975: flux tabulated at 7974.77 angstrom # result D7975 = 0.916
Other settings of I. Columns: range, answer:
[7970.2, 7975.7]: 0.913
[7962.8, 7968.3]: 0.908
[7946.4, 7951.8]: 0.903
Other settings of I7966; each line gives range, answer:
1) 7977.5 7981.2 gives 0.927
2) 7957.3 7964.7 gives 0.906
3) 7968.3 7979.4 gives 0.924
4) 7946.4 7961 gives 0.911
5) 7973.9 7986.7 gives 0.928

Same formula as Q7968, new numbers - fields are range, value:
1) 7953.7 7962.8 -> 0.907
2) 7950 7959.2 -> 0.909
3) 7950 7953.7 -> 0.907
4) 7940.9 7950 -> 0.9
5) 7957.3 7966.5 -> 0.907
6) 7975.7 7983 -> 0.925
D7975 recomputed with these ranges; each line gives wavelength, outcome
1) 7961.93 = 0.905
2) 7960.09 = 0.905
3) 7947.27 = 0.899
